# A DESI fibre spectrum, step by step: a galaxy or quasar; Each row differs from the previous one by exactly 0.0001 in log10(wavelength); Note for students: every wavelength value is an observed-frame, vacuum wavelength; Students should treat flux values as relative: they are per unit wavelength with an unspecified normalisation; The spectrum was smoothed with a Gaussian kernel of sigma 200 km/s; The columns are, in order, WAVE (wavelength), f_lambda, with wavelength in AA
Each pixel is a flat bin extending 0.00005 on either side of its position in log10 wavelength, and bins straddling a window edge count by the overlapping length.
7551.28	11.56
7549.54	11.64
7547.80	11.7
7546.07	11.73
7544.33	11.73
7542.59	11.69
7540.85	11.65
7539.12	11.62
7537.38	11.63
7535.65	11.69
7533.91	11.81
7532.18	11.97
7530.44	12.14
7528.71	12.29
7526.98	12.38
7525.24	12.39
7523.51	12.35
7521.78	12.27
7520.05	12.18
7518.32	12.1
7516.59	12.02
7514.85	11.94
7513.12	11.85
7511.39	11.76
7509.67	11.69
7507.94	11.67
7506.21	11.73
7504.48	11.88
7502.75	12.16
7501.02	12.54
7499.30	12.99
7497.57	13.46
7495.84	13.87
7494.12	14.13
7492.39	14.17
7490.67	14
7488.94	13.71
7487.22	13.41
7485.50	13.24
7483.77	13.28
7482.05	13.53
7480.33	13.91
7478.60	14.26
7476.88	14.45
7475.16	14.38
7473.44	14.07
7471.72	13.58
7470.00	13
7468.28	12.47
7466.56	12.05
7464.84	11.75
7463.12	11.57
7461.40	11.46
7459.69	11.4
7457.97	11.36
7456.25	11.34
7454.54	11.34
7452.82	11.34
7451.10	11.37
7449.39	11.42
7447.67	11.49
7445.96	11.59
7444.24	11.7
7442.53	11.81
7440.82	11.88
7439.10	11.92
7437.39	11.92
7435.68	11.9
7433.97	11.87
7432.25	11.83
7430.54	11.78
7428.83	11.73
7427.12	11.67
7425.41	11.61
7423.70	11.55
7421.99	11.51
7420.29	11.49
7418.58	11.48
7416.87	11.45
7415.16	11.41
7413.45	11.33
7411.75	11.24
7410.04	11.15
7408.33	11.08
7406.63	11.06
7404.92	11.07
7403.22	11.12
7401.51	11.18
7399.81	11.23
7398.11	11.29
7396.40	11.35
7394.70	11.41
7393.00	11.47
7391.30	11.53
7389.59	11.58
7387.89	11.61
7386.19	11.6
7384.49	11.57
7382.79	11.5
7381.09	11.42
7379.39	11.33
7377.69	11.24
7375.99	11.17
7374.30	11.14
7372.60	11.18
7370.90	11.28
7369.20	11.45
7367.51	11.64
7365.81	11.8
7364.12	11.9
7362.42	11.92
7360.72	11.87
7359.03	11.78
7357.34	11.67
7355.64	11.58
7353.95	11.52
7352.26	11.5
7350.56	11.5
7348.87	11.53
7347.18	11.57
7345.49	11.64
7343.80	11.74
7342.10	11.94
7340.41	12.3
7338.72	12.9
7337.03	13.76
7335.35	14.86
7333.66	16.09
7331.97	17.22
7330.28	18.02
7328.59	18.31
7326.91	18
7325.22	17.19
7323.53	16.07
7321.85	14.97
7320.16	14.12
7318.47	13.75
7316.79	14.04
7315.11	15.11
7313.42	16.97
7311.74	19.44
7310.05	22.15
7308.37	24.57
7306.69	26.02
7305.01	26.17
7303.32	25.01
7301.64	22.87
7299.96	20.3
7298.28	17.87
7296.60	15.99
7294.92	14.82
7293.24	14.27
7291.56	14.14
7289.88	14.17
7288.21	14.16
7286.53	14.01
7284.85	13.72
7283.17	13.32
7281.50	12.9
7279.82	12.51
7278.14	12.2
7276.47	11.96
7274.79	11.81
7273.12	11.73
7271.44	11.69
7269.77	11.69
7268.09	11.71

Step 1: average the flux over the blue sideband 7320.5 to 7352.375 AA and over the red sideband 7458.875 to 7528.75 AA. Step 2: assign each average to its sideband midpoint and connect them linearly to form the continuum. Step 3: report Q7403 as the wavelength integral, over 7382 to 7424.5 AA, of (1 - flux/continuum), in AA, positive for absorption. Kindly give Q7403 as 7.1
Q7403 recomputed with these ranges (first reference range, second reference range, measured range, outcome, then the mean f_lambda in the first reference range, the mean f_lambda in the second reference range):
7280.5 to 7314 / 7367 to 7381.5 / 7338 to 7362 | 3.0 AA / 18.1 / 11.3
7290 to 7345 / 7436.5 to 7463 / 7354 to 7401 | 10.0 AA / 17.1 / 11.6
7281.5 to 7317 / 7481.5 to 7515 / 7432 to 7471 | 6.5 AA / 18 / 12.9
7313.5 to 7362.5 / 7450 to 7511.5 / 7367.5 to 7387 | 3.1 AA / 13.8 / 12.7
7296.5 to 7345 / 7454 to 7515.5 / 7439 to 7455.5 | 2.7 AA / 17.5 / 12.8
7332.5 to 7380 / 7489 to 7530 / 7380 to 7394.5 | 0.7 AA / 12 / 12.5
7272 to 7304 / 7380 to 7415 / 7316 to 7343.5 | -3.0 AA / 15.1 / 11.3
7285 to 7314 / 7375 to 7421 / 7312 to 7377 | 8.9 AA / 18.9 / 11.3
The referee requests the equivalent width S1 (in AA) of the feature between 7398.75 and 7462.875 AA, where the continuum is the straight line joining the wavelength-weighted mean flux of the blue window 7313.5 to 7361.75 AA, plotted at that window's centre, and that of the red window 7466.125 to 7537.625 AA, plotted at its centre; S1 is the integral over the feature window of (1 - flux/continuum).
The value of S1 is 8.5 AA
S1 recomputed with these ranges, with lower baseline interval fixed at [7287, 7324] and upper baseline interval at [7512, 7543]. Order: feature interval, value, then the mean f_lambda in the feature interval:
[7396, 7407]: 3.0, 11.2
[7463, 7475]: 0.7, 12.8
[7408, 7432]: 5.5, 11.5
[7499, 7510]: 0.5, 12.1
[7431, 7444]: 2.3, 11.9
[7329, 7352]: 4.8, 13.5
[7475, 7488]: -0.5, 13.8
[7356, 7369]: 3.7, 11.8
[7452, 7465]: 2.3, 11.4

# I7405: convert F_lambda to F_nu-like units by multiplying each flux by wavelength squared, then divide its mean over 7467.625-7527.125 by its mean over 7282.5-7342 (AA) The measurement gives 0.8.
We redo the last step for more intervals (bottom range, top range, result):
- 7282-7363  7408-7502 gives 0.82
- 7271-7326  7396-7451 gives 0.73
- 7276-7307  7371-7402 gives 0.70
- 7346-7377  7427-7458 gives 1.03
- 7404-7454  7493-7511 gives 1.11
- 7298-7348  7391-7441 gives 0.69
